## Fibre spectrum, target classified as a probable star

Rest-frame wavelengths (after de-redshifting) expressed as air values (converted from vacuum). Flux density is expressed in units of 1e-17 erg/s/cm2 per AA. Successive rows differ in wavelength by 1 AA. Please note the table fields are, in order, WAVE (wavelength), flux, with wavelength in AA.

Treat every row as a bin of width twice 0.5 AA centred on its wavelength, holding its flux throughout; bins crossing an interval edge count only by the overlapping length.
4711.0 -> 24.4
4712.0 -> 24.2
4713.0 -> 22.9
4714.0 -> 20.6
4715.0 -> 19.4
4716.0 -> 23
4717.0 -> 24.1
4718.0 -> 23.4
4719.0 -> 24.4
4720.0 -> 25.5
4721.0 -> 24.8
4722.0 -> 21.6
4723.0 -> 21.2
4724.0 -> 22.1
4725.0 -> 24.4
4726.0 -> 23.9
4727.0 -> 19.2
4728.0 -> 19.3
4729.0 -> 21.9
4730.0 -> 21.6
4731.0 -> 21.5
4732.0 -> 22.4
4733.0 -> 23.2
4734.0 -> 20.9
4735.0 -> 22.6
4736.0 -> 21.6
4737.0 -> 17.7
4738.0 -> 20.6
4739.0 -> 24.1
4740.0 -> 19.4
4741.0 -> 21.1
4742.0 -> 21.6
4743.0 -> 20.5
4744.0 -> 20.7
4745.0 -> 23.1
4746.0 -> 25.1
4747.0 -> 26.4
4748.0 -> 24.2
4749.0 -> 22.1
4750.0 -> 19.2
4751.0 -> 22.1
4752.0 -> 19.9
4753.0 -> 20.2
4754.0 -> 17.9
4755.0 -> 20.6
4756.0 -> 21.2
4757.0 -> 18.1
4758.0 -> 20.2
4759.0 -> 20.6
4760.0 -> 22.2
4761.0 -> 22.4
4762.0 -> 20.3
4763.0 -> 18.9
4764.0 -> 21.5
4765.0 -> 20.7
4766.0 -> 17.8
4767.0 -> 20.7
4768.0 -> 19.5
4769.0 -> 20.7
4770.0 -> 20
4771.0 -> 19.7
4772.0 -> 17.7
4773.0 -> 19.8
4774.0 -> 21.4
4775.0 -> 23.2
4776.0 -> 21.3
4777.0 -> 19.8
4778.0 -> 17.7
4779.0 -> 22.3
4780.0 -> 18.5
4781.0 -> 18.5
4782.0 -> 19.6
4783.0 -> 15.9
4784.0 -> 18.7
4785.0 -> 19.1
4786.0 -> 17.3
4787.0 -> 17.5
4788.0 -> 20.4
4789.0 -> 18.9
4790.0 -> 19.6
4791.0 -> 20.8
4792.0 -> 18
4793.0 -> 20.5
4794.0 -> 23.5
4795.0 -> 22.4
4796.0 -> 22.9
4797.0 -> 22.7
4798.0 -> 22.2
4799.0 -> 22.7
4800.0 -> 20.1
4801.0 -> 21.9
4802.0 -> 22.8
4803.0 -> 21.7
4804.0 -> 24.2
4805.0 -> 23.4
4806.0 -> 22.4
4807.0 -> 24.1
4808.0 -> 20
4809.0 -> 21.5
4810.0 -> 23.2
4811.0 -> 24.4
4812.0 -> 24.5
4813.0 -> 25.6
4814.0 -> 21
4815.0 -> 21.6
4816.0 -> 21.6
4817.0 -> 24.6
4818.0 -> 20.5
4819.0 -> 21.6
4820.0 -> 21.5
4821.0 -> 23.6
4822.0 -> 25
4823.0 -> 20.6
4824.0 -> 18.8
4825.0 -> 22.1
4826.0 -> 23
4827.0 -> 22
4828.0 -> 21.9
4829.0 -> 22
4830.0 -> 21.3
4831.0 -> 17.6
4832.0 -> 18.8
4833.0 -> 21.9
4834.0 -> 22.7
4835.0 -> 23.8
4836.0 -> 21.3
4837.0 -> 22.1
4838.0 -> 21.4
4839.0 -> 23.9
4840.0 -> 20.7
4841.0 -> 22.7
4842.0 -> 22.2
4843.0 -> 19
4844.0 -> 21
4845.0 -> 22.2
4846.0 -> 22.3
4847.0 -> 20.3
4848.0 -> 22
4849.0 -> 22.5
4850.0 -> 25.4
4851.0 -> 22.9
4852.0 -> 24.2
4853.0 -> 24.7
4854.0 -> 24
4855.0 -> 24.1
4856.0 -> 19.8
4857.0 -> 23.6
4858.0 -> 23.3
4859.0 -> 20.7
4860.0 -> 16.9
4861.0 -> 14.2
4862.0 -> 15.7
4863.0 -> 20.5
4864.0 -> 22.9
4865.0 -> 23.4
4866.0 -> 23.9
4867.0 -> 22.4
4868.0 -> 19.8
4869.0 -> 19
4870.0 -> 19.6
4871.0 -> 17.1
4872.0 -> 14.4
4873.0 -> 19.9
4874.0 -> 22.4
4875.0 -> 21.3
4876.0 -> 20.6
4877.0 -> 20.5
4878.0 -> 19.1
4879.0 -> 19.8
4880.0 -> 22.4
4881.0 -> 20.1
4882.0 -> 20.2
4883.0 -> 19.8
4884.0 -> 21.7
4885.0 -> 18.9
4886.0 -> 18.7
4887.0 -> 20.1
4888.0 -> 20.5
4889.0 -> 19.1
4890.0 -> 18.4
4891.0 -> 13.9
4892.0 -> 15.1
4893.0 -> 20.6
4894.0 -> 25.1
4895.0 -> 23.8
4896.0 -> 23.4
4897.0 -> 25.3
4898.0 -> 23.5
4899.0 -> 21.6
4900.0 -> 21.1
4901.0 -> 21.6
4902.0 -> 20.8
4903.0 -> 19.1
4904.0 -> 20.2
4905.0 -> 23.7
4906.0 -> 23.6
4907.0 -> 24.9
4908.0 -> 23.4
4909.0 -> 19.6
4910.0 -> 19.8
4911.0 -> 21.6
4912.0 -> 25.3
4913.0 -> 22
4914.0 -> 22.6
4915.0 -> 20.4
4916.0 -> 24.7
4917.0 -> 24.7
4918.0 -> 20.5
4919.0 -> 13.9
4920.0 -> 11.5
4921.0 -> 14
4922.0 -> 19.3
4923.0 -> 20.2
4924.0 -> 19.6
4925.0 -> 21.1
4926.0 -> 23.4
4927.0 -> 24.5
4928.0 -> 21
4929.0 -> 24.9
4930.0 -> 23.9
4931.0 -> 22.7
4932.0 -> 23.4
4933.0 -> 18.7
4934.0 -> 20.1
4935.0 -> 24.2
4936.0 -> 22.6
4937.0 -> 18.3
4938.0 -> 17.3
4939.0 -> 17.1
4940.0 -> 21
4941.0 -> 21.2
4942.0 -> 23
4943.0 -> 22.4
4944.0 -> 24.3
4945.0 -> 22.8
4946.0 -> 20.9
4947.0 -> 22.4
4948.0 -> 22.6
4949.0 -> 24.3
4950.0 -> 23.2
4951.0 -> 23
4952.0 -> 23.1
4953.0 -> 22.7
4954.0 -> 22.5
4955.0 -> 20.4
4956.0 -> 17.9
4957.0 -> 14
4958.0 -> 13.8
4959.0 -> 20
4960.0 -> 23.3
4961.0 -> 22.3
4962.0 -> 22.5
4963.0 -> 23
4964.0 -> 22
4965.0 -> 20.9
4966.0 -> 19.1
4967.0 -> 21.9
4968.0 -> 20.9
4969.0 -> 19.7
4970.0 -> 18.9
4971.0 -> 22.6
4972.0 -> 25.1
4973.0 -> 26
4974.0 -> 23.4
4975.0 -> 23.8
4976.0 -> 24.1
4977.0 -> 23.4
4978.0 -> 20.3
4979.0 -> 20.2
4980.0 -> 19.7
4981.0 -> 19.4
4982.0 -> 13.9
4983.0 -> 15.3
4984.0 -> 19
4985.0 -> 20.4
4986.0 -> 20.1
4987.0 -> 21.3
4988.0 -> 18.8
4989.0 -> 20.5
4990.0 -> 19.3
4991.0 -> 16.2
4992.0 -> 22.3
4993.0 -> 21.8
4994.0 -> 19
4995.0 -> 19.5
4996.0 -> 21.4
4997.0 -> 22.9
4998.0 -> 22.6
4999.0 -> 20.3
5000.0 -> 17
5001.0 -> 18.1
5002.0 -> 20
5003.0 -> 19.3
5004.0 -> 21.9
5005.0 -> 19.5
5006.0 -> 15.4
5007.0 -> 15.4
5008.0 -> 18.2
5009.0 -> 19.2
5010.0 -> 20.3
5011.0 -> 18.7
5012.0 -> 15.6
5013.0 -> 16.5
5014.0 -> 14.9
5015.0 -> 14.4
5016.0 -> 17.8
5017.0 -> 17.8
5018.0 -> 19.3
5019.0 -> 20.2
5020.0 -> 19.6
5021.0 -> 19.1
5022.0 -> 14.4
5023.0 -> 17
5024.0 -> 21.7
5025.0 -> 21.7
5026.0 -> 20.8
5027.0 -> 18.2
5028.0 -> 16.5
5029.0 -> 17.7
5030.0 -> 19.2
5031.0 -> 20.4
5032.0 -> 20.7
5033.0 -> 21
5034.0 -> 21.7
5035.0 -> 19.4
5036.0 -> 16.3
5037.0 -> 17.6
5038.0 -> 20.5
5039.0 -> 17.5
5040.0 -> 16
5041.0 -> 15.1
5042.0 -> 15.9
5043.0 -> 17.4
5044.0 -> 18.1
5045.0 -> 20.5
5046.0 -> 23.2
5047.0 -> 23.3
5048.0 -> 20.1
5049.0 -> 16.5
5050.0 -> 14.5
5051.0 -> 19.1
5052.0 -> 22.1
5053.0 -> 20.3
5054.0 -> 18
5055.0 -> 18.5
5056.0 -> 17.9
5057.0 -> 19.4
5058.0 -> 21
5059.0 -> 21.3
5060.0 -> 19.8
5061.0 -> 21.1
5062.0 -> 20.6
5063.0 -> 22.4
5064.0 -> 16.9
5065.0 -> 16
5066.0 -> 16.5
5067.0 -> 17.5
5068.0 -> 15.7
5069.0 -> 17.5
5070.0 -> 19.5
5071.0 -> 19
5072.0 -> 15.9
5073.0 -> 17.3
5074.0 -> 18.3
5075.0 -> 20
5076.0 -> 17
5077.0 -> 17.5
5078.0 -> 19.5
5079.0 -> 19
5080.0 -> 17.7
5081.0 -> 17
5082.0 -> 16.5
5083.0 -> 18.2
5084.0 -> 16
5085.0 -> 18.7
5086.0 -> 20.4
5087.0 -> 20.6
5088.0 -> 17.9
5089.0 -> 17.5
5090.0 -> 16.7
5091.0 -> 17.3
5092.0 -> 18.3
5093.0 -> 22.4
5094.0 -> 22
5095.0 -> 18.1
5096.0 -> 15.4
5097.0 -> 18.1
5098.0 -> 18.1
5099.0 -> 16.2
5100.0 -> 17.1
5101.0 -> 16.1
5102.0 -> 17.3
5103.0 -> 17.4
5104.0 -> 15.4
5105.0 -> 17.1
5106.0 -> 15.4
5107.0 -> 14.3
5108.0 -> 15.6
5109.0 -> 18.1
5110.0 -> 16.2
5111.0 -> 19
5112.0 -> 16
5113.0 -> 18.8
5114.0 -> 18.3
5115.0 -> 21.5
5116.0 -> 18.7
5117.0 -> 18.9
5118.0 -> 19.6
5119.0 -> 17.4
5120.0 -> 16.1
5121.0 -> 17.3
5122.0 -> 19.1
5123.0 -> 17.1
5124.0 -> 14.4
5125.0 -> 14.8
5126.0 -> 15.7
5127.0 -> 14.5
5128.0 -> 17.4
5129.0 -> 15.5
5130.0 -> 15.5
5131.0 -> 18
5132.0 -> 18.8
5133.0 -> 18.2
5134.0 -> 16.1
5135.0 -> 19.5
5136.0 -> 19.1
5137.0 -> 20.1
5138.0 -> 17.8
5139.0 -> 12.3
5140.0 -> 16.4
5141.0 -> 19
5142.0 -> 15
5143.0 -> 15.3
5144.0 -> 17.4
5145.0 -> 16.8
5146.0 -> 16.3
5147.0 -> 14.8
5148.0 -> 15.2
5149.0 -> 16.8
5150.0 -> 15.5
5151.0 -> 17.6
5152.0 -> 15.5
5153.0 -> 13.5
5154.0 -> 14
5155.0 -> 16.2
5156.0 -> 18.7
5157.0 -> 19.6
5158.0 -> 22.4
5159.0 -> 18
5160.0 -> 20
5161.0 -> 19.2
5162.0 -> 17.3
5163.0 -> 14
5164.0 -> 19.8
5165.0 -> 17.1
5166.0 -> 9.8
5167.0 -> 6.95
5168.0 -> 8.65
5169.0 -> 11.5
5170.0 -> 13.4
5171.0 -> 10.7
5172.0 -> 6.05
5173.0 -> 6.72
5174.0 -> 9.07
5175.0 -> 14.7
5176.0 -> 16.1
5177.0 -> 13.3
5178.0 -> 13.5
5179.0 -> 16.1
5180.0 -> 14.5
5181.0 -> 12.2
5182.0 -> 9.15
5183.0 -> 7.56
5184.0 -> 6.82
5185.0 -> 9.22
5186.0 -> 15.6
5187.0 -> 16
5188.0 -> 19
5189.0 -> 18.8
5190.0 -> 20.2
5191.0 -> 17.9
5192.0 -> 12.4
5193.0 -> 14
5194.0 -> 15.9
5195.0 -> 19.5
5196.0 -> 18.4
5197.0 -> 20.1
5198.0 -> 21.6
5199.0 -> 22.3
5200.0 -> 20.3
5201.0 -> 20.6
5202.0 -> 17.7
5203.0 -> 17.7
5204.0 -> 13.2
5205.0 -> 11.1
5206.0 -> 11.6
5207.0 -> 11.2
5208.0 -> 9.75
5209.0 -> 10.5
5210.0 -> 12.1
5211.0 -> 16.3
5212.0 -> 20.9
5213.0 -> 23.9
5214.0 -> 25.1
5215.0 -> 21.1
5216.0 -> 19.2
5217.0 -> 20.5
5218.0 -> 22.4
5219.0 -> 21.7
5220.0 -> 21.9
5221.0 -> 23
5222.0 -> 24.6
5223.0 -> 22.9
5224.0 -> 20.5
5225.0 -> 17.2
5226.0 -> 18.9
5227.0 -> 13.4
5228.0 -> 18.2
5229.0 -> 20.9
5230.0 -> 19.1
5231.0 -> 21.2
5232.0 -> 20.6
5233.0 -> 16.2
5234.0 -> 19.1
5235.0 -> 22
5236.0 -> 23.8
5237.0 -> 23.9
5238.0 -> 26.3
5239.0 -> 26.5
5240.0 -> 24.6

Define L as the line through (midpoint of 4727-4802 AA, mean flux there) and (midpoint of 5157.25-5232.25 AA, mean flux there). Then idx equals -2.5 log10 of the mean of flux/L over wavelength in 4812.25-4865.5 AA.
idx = -0.095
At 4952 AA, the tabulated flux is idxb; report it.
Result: 23.1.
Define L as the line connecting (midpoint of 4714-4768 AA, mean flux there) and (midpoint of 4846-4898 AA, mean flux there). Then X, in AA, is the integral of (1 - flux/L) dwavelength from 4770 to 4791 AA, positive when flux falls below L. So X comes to 1.9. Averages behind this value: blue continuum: 21.5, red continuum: 20.8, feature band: 19.4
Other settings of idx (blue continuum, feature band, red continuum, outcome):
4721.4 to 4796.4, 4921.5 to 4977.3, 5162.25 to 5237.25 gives -0.148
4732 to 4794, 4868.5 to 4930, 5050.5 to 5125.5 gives -0.066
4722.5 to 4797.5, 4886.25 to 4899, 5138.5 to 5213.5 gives -0.097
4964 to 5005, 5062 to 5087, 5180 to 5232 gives 0.070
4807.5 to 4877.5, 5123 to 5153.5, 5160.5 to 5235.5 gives 0.047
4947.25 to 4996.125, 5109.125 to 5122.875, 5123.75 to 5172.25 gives -0.087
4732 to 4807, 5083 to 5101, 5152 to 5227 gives -0.062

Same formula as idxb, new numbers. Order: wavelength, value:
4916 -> 24.7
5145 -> 16.8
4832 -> 18.8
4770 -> 20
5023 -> 17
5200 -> 20.3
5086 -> 20.4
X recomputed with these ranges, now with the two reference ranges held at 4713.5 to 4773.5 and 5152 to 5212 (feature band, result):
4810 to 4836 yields -2.5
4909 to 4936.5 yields -3.6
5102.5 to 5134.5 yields -2.7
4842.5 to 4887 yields -2.9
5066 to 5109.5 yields -3.9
